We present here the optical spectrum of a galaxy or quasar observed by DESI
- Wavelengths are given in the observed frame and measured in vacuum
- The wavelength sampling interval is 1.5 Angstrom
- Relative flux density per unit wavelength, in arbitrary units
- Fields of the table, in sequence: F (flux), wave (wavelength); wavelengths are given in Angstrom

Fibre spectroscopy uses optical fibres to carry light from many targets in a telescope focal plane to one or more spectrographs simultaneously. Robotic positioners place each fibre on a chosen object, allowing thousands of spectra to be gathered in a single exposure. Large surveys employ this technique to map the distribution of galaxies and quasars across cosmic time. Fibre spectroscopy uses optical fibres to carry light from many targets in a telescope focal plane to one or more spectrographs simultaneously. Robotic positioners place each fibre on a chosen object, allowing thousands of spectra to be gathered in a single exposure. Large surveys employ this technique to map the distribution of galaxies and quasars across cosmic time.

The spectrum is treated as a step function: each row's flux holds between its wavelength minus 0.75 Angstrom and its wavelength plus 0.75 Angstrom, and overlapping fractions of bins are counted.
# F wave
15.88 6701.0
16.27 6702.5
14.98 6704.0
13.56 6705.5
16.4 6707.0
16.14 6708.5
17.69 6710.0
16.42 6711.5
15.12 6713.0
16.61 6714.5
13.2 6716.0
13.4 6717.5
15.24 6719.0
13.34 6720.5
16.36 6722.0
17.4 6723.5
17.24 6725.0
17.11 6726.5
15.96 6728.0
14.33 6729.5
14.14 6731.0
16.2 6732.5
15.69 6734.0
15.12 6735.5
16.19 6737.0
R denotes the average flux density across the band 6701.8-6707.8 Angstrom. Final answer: 15.3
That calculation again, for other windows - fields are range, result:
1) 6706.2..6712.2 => 16.6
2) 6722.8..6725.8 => 17.3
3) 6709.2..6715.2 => 16.5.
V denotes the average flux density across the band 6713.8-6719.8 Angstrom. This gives 14.6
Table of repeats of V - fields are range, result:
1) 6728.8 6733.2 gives 14.9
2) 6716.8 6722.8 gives 14.6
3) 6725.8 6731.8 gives 15.4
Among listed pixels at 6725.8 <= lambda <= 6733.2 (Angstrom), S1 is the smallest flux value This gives 14.14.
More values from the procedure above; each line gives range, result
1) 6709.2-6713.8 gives 15.12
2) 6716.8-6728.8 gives 13.34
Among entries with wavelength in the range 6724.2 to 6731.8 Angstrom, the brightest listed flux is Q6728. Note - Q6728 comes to 17.24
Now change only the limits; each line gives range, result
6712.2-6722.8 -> 16.61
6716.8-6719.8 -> 15.24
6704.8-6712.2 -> 17.69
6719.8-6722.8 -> 16.36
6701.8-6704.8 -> 16.27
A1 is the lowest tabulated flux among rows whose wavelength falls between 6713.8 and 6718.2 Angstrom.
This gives 13.2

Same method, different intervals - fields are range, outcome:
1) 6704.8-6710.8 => 13.56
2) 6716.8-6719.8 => 13.4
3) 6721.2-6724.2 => 16.36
